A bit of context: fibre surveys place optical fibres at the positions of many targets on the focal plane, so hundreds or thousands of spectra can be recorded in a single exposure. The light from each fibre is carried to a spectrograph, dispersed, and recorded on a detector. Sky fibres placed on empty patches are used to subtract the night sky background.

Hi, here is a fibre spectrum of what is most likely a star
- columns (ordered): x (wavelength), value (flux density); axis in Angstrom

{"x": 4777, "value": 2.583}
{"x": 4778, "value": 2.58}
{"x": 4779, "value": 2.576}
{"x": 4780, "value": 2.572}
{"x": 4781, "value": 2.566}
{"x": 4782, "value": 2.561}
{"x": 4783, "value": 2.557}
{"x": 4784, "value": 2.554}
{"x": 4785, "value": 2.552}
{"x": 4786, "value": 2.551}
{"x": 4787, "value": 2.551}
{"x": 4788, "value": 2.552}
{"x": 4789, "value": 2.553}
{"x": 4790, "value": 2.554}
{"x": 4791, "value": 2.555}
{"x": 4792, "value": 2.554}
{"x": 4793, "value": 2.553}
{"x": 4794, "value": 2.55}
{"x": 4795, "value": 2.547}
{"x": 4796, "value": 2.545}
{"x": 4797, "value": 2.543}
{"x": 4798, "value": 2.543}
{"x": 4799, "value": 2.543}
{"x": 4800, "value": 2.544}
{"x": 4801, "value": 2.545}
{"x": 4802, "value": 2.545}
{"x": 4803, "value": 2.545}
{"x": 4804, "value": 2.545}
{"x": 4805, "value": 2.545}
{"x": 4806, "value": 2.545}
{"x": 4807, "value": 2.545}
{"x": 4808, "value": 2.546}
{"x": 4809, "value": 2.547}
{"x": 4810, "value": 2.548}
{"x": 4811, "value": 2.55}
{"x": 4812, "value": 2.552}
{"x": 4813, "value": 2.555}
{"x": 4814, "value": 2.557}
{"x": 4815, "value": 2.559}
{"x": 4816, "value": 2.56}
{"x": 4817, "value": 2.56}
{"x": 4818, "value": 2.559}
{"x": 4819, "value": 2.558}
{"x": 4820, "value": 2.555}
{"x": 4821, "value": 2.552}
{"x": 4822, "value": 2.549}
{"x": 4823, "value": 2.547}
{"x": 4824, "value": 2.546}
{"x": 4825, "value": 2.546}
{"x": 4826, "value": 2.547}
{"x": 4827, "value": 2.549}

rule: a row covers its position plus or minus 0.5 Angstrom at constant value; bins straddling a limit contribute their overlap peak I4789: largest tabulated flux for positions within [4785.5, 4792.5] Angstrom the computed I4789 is 2.555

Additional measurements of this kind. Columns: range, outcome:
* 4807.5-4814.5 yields 2.557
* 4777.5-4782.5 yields 2.58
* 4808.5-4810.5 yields 2.548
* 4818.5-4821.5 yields 2.558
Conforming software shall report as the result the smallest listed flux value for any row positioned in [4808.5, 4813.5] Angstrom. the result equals 2.547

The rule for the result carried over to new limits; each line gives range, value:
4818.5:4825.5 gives 2.546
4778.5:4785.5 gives 2.552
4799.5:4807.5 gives 2.544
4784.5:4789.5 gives 2.551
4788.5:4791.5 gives 2.553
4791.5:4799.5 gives 2.543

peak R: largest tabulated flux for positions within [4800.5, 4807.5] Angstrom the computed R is 2.545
